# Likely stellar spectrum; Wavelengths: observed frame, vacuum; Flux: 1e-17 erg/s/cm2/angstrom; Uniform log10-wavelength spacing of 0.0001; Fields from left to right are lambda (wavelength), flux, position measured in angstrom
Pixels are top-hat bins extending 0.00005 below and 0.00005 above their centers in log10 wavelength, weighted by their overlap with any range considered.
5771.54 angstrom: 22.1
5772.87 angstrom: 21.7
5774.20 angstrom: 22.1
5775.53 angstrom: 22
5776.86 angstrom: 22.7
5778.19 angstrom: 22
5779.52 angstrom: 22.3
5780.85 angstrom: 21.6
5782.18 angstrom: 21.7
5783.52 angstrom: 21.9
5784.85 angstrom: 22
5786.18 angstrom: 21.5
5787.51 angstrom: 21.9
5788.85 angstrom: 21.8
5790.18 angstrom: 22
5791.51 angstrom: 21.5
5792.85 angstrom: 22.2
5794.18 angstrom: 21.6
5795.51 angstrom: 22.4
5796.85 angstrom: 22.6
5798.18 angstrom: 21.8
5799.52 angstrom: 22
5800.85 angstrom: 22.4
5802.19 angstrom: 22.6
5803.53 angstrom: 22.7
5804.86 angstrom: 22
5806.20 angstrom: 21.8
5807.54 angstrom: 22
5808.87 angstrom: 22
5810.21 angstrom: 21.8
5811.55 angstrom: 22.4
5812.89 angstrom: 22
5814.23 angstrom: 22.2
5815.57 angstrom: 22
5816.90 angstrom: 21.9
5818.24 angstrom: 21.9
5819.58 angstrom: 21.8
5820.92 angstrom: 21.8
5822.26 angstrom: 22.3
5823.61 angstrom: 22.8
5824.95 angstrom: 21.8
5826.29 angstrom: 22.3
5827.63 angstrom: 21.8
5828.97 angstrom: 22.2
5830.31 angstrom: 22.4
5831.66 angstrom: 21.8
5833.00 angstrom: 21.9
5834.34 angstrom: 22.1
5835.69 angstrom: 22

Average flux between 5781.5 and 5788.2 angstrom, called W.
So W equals 21.8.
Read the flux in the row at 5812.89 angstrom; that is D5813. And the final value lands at 22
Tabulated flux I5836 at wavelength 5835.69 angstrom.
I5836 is 22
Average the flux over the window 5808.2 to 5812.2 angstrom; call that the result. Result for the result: 22.1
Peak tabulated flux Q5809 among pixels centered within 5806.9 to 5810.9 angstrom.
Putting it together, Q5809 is 22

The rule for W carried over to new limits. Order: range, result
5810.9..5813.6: 22.2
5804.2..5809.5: 22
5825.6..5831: 22.2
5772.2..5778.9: 22.1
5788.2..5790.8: 21.9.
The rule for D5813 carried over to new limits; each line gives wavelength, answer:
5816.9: 21.9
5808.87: 22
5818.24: 21.9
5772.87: 21.7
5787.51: 21.9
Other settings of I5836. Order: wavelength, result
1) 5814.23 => 22.2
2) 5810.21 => 21.8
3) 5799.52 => 22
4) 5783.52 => 21.9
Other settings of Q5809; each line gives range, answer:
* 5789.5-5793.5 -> 22.2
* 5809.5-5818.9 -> 22.4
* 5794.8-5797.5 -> 22.6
